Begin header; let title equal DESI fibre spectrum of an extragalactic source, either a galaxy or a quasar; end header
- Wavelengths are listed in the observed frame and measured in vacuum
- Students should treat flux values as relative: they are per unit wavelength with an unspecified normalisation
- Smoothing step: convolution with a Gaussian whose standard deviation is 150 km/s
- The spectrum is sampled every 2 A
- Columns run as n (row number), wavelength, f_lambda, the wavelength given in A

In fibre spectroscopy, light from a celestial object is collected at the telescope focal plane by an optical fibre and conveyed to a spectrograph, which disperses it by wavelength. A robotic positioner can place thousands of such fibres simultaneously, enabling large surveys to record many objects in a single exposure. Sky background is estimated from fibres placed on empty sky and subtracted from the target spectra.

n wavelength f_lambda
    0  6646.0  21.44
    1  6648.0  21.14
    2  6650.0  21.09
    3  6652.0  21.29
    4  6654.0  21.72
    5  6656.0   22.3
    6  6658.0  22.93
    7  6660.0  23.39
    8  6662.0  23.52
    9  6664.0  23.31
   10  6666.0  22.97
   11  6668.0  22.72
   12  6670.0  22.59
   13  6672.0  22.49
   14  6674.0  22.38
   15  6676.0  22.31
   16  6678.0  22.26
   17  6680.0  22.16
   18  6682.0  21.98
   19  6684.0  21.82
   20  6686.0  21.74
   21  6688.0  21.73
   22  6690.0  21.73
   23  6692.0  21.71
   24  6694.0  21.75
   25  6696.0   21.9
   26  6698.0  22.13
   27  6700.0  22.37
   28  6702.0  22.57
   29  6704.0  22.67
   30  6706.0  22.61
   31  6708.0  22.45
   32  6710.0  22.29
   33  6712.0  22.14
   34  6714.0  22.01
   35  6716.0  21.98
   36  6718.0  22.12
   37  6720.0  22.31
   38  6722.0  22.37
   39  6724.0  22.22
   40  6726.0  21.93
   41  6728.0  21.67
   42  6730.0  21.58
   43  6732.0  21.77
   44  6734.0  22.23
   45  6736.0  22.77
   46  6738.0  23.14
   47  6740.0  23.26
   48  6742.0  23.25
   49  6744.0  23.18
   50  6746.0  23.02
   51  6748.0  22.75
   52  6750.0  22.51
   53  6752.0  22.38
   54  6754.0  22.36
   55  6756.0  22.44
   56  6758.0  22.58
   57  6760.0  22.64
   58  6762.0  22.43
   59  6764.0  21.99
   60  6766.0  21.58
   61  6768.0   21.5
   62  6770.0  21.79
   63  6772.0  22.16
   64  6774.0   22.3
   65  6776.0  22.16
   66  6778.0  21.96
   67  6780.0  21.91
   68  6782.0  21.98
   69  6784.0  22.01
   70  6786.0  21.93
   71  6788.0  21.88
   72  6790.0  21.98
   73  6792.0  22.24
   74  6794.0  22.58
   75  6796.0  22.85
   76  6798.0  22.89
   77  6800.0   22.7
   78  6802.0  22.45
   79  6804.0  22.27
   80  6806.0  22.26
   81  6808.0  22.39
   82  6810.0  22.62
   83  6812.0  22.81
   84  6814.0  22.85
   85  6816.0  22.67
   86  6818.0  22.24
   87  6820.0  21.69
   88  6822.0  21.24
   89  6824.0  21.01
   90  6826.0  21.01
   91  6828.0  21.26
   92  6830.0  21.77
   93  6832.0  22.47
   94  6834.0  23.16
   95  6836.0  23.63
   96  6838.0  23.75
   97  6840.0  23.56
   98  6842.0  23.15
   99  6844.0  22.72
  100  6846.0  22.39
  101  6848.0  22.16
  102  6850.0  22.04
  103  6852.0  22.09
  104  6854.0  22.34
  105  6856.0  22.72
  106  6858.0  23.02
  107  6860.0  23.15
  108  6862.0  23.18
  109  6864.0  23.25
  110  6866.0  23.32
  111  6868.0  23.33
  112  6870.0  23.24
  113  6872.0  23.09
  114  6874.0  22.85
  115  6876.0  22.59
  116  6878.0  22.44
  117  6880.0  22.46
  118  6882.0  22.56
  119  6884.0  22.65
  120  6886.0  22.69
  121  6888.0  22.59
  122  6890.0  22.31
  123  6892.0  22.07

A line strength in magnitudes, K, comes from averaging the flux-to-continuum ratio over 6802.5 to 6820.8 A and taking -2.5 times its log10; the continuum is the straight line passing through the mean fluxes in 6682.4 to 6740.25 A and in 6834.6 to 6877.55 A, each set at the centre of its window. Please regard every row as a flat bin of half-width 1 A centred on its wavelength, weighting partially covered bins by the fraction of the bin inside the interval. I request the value 0.012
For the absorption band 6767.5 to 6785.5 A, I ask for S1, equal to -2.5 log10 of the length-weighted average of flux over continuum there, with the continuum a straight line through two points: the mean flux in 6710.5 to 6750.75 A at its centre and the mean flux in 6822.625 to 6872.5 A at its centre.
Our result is 0.025 mag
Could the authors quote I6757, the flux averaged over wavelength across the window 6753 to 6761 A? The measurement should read 22.5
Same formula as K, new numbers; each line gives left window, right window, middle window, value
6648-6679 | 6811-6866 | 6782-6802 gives 0.01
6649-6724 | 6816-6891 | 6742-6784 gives 0.01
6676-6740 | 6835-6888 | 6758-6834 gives 0.02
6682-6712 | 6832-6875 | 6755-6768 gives 0.01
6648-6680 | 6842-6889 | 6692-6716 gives 0.01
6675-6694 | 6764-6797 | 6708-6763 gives -0.02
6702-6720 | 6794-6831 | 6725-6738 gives 0.01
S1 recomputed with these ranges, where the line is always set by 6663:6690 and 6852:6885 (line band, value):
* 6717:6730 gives 0.02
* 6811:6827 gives 0.04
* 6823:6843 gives 0.01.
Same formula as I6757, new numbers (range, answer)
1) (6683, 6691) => 21.8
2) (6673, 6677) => 22.3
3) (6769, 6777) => 22.1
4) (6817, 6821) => 22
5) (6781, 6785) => 22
